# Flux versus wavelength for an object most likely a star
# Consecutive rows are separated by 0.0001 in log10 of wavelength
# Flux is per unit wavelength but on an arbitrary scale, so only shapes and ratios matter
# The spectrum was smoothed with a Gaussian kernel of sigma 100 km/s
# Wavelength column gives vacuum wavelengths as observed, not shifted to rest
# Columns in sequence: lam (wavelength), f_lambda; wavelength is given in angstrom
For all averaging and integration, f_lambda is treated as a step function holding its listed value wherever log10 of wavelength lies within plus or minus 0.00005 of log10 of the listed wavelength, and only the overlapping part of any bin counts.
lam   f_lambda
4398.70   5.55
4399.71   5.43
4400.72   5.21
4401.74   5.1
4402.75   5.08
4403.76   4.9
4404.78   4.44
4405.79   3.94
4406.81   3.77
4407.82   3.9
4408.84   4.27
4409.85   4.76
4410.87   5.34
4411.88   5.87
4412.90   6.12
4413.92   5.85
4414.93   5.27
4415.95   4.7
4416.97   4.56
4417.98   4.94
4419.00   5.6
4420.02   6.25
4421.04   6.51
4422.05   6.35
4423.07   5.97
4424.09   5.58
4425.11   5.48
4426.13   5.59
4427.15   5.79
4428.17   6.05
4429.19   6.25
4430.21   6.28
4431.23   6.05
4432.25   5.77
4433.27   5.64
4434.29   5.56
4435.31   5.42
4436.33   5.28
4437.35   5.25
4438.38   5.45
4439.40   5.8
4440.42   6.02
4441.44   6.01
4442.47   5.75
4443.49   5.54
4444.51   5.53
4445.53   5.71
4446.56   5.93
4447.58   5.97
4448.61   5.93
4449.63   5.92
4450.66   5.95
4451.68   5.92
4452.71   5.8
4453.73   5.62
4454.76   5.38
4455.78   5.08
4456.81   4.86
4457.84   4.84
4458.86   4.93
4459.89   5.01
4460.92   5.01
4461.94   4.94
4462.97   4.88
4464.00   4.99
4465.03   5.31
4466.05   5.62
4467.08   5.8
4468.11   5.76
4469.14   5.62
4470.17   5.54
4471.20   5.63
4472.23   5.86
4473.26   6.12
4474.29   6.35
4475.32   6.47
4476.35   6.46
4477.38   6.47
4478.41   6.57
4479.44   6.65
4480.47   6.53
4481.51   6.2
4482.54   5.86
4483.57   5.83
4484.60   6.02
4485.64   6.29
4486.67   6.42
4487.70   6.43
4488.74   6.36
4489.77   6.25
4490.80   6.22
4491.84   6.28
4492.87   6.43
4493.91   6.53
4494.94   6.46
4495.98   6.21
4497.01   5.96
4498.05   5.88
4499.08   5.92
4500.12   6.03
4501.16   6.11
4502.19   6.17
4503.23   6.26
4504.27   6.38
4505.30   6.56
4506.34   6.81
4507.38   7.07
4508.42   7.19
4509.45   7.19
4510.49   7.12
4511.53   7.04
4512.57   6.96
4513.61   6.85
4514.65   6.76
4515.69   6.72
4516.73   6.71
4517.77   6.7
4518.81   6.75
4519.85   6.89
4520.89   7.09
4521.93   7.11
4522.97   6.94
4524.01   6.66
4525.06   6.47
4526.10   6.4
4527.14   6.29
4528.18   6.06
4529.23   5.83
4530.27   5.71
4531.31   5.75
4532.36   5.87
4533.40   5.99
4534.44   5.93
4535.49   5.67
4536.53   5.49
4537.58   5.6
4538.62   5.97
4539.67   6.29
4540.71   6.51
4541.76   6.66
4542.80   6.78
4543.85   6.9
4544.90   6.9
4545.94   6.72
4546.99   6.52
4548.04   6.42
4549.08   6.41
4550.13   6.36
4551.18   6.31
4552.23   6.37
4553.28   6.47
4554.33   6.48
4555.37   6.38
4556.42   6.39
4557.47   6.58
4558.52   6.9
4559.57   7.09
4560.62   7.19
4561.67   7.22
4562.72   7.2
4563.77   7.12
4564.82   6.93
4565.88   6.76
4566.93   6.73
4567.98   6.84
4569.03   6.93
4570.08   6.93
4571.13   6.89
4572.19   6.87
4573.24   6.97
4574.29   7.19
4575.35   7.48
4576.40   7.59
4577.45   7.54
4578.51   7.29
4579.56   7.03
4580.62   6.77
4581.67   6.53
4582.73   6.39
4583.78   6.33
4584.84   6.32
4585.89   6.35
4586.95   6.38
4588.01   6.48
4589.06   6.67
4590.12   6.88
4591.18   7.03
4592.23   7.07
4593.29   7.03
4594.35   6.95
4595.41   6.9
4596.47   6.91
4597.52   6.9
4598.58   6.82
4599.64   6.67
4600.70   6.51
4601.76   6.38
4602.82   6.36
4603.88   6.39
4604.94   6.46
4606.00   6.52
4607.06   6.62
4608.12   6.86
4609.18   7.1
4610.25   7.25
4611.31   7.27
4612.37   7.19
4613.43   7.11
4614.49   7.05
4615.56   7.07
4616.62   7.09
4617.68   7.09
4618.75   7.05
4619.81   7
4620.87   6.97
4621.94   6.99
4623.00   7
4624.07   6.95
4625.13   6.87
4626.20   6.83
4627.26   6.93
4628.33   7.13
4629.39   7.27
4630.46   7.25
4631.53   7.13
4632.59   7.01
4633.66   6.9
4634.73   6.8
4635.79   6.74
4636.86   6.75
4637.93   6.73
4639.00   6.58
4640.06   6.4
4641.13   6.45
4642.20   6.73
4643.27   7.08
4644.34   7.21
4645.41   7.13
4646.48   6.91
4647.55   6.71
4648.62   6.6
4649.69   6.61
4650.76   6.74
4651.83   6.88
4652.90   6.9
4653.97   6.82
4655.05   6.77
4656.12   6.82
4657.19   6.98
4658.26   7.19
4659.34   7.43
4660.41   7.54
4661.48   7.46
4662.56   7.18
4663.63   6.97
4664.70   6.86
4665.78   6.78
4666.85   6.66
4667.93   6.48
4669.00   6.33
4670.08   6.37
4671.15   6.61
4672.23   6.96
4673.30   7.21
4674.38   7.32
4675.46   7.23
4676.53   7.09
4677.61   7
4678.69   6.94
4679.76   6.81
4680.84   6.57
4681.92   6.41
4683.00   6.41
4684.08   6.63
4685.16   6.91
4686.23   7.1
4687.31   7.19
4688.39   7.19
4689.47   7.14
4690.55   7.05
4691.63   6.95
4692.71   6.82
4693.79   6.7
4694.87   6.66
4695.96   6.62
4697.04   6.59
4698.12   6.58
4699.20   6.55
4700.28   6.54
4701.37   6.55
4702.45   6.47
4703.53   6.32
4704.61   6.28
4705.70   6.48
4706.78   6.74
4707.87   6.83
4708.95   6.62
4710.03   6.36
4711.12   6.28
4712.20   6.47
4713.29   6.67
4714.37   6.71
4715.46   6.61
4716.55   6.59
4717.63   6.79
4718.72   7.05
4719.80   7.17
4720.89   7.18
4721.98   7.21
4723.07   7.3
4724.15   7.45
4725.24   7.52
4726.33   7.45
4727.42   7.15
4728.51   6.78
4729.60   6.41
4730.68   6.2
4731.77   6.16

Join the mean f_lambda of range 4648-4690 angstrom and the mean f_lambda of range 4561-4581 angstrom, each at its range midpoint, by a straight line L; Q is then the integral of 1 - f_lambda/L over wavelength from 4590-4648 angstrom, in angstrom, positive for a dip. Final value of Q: 0.8 angstrom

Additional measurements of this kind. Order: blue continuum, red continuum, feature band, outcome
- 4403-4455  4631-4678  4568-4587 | -1.4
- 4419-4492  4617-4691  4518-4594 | -3.1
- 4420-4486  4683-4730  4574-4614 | -3.1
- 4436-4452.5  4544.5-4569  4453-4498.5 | 1.2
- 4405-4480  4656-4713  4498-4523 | -3.3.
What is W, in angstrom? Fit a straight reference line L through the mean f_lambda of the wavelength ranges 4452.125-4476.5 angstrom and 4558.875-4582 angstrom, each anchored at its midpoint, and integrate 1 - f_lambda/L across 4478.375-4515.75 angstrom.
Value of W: -3.0 angstrom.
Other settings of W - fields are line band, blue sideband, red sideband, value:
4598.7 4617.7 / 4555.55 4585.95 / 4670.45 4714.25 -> 0.09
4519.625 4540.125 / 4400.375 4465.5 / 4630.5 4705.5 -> -0.66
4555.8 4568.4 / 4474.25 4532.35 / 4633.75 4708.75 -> -0.63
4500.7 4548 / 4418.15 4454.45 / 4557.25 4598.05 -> -0.08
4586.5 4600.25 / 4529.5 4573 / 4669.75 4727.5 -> -0.46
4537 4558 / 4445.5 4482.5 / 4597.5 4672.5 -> -0.56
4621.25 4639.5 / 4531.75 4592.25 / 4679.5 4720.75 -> -0.71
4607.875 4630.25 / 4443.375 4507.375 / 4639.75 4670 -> -1.25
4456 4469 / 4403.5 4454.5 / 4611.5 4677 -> 1.29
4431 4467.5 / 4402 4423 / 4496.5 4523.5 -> 1.25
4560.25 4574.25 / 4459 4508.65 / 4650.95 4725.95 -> -1.30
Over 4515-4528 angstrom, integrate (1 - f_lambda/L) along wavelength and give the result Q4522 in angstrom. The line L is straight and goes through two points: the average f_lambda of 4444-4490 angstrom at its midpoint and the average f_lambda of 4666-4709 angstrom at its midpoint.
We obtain -1.5 angstrom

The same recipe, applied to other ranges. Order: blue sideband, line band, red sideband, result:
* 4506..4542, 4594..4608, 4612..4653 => 0.30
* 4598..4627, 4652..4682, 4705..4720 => -0.77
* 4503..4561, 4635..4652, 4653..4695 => 0.17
